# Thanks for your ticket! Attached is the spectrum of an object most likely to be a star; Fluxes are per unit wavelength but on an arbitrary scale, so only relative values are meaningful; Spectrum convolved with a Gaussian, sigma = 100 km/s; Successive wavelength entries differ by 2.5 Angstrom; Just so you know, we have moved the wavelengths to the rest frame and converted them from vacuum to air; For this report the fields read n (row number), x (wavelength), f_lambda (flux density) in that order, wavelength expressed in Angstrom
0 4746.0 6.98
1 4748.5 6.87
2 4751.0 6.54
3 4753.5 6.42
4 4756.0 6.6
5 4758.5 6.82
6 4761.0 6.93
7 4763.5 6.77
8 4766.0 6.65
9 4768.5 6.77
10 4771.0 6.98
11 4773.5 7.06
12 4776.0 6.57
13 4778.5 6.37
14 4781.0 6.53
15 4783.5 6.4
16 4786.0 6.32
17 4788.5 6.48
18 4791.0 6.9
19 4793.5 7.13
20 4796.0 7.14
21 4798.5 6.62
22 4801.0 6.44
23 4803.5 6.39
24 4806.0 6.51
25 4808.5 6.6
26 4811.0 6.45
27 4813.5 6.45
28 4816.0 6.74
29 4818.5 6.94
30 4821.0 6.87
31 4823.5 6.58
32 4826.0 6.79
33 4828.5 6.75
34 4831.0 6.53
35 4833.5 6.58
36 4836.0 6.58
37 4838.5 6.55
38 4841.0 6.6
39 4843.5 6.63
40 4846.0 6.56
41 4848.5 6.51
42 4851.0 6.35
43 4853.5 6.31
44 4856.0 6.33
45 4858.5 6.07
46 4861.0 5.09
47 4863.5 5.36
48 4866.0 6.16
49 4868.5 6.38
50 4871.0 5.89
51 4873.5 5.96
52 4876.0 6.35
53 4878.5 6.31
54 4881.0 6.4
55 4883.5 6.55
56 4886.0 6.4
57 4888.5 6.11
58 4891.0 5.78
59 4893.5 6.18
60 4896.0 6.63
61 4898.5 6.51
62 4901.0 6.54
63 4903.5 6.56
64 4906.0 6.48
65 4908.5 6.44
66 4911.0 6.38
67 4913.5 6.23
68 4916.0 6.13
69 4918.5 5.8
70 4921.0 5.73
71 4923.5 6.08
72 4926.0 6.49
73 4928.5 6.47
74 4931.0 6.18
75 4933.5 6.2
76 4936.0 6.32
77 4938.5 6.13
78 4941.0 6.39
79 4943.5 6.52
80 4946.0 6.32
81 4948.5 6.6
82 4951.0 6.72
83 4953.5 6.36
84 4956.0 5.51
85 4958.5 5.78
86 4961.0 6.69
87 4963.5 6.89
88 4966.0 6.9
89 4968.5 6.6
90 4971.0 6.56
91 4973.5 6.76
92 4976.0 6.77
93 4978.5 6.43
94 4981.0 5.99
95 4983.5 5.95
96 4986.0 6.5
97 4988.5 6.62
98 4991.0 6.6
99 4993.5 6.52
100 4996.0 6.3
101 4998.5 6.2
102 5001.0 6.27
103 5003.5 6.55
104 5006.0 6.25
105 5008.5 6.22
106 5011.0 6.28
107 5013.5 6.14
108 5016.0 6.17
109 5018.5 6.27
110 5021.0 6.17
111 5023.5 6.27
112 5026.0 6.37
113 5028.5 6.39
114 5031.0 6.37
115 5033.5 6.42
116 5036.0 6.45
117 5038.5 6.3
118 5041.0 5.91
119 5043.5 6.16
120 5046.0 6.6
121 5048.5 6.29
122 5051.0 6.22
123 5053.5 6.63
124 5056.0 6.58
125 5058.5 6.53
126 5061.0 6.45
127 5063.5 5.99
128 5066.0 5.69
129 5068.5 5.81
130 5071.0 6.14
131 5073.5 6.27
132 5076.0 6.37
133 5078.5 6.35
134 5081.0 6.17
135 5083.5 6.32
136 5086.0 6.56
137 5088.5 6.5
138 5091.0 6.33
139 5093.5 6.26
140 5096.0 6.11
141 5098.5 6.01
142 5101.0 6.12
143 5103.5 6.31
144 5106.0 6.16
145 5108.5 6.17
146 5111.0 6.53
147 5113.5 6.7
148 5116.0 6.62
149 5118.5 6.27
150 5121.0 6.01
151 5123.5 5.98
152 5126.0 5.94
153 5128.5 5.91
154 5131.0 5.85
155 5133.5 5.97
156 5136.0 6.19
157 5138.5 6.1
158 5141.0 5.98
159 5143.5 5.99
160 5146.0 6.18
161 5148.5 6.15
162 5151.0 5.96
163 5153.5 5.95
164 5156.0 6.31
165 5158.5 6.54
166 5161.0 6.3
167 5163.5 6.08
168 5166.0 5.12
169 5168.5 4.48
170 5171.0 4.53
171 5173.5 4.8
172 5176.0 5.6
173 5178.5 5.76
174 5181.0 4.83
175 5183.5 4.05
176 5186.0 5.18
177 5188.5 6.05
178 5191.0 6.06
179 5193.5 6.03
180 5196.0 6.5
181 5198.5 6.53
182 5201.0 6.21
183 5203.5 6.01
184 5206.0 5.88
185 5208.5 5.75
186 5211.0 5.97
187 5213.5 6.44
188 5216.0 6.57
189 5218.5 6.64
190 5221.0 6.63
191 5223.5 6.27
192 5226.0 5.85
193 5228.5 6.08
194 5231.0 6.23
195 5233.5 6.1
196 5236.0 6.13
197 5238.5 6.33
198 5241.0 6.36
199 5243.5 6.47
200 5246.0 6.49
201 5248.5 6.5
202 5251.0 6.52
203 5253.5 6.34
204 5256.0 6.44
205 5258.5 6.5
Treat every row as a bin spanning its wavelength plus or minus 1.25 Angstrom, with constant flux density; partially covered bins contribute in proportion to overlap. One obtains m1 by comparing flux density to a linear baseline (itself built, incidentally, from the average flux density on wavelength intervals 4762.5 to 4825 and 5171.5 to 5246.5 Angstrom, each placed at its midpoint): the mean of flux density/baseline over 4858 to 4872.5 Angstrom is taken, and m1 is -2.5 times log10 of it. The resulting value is 0.13 mag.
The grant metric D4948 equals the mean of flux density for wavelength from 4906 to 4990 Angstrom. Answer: 6.35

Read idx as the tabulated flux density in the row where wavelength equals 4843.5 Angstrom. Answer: 6.63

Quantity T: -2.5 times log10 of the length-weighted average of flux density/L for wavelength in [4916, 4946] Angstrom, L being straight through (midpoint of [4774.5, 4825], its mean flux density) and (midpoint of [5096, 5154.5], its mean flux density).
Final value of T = 0.04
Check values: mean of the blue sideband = 6.62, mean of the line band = 6.21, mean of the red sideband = 6.13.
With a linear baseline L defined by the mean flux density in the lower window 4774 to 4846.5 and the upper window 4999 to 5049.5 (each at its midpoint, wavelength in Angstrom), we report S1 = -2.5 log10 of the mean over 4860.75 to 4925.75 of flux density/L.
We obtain 0.052 mag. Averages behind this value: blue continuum 6.63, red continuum 6.29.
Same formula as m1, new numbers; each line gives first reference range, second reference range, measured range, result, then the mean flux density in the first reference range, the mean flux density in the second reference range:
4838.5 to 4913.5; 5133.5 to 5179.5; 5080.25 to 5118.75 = -0.08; 6.27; 5.78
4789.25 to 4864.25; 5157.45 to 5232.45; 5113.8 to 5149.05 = -0.03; 6.52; 5.83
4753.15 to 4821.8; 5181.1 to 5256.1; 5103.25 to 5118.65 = -0.02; 6.68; 6.13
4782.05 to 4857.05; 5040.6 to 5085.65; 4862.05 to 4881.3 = 0.08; 6.6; 6.26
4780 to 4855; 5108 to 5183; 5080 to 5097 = -0.06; 6.61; 5.87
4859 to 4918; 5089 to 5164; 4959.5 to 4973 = -0.09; 6.2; 6.17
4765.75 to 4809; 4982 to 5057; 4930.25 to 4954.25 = 0.01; 6.66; 6.33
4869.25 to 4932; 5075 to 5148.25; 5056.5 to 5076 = 0.01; 6.26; 6.2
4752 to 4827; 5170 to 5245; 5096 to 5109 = -0.01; 6.67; 5.93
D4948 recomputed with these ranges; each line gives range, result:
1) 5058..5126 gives 6.24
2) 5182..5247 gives 6.1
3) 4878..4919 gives 6.33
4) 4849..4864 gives 5.98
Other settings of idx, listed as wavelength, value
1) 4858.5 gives 6.07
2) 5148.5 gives 6.15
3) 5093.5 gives 6.26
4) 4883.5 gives 6.55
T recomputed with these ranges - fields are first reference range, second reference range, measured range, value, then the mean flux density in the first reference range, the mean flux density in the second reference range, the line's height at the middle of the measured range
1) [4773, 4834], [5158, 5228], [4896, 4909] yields -0.02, 6.64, 5.8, 6.43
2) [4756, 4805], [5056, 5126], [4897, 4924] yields 0.04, 6.69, 6.25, 6.51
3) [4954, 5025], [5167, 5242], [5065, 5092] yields -0.01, 6.36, 5.86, 6.15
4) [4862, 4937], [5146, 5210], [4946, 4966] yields -0.05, 6.23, 5.72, 6.13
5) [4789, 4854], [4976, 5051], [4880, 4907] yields 0.02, 6.64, 6.32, 6.52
